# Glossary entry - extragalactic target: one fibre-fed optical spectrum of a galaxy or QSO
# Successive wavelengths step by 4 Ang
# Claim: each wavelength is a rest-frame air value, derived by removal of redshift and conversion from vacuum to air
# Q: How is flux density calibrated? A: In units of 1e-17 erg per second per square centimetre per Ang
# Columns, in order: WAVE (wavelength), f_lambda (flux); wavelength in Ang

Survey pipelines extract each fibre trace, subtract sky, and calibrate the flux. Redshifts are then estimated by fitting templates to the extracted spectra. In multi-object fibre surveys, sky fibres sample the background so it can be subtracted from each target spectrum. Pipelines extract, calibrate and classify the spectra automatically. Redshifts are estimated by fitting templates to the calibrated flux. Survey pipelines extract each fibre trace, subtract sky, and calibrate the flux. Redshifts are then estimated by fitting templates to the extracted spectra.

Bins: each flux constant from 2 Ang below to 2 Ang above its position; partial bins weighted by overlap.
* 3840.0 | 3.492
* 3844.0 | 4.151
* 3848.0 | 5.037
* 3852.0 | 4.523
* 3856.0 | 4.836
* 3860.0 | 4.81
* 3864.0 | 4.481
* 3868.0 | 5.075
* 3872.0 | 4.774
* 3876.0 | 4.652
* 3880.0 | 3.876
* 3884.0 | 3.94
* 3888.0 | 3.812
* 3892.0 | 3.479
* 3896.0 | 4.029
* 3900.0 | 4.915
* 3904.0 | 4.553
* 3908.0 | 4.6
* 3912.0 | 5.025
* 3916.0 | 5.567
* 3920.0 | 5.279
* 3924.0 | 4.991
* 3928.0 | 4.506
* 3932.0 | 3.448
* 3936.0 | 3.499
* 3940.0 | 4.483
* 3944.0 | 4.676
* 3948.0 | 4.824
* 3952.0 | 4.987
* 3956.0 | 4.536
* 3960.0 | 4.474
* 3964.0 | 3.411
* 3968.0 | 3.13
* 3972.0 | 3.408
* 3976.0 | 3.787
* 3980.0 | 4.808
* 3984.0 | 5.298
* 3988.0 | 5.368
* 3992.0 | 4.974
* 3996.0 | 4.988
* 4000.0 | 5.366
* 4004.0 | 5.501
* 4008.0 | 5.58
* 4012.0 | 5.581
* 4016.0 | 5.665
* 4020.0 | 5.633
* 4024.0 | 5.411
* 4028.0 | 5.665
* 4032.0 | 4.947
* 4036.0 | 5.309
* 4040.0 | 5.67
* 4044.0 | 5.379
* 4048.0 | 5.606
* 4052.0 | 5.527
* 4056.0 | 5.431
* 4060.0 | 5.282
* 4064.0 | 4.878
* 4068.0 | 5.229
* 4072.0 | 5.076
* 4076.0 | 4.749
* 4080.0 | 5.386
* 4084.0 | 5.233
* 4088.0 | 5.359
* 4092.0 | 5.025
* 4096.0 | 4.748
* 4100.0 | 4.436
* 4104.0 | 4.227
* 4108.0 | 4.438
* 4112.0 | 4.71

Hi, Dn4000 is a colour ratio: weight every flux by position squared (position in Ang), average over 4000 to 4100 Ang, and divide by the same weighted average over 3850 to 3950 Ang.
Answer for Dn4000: 1.27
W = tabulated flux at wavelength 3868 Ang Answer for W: 5.075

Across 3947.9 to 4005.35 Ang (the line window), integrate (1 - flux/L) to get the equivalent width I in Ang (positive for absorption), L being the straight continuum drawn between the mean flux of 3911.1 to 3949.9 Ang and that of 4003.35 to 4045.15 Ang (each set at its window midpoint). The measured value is 5.46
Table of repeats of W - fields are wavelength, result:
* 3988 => 5.368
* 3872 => 4.774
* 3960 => 4.474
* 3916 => 5.567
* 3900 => 4.915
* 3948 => 4.824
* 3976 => 3.787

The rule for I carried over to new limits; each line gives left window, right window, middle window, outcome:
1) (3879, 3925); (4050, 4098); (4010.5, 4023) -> -1.7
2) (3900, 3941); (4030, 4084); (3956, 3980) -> 5.1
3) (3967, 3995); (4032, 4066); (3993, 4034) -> -4.5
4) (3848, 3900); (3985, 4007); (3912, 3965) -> 3.2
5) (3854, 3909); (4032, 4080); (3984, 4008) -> -1.4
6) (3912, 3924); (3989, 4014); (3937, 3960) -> 2.9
